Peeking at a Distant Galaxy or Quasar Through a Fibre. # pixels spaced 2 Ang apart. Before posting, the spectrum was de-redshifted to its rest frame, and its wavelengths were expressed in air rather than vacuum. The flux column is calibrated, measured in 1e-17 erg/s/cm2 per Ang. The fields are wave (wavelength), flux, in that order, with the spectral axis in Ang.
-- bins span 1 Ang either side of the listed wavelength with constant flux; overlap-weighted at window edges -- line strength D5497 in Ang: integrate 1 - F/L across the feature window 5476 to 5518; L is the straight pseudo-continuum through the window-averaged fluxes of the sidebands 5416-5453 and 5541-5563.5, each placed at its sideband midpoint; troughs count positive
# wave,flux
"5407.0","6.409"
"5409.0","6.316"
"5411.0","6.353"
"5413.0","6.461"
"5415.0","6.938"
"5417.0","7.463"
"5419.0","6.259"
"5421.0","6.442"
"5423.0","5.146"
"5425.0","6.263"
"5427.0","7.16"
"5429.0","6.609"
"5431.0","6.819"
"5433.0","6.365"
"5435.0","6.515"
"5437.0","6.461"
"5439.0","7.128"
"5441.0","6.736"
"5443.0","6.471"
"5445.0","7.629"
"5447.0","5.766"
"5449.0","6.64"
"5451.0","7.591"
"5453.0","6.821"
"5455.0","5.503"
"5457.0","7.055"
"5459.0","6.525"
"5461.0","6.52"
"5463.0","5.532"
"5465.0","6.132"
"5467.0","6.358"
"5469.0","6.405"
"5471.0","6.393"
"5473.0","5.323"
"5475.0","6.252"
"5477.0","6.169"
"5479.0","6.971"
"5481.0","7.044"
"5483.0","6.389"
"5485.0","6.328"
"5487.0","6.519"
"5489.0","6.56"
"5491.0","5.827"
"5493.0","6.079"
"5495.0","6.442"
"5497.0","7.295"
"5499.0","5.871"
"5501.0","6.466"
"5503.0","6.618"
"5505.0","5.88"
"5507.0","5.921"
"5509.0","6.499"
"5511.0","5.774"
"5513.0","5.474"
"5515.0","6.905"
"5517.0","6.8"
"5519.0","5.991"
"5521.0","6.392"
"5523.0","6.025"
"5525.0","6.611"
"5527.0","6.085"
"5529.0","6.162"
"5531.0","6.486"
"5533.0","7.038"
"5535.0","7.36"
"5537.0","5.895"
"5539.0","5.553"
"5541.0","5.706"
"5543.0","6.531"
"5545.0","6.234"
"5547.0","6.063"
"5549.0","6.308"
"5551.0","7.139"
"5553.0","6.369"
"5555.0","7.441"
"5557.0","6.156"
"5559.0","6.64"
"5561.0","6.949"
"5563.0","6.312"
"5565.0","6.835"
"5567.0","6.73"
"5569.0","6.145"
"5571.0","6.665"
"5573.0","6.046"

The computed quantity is 1.3 Ang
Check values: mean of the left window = 6.64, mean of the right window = 6.53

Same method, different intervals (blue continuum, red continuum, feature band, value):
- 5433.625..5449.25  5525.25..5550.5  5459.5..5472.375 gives 0.7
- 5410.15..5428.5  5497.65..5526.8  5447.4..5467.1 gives -0.2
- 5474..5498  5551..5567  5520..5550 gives 1.5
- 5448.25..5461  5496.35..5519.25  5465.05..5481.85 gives 0.5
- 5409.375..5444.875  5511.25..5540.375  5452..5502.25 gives 0.8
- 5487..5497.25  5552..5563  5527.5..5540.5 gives 0.4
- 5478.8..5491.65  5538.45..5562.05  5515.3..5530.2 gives 0.3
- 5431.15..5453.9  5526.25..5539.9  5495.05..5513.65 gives 0.8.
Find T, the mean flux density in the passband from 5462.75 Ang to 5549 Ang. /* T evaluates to 6.29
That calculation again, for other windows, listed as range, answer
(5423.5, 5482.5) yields 6.51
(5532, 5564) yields 6.48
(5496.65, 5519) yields 6.28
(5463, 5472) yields 6.23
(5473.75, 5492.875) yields 6.42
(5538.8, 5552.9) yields 6.27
